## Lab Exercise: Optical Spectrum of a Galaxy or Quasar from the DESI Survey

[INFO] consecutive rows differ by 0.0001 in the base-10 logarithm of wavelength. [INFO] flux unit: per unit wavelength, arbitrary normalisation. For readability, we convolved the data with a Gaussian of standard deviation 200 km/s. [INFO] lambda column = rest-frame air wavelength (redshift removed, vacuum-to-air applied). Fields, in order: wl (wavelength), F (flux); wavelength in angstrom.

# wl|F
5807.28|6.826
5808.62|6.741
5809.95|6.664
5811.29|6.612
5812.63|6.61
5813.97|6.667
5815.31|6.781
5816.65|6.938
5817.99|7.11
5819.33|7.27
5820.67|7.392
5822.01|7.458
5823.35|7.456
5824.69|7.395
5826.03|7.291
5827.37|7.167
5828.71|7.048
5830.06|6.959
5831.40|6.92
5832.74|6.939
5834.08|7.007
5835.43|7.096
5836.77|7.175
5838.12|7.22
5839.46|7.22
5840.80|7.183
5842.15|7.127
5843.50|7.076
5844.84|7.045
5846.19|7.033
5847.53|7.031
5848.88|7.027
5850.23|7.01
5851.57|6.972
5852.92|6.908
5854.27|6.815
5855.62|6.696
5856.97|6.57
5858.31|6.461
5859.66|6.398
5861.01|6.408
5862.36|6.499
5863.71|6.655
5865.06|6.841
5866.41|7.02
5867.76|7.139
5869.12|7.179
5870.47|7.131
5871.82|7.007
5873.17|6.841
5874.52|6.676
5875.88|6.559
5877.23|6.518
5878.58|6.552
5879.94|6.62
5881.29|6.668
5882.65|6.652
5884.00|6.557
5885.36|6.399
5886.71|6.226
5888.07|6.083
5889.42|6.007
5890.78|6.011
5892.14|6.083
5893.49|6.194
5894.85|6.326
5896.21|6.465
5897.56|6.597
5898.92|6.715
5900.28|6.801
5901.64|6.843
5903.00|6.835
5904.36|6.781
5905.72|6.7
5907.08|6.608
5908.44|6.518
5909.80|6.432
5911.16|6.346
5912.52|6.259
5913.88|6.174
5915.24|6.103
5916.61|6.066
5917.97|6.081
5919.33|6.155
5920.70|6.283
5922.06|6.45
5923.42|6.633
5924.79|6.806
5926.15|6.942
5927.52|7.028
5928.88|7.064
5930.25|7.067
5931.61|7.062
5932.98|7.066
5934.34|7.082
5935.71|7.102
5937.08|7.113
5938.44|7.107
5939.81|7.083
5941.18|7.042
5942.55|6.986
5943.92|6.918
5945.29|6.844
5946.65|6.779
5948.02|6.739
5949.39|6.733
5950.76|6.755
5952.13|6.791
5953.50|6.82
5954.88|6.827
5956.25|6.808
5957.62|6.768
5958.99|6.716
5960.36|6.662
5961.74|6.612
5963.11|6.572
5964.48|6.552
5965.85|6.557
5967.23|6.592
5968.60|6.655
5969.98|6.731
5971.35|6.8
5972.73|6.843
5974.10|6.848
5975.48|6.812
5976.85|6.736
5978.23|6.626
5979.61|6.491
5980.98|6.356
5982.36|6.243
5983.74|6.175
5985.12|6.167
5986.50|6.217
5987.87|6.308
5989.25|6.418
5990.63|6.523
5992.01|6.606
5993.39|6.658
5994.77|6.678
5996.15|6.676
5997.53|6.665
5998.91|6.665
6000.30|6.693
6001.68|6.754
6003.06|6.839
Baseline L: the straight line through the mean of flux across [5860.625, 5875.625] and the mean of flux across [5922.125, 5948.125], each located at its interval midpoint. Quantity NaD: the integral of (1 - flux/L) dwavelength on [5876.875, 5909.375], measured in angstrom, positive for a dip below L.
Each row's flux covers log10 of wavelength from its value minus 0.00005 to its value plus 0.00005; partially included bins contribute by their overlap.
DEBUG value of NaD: 1.9 angstrom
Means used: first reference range 6.85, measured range 6.49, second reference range 6.97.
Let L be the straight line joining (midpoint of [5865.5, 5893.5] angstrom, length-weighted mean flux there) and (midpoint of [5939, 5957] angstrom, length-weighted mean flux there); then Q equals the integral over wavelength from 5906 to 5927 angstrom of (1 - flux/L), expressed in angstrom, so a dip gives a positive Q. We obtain 1.0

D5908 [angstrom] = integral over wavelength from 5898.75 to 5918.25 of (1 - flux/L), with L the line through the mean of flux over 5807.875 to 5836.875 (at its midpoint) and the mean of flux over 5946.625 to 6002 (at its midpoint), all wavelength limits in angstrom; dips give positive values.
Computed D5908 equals 0.9 angstrom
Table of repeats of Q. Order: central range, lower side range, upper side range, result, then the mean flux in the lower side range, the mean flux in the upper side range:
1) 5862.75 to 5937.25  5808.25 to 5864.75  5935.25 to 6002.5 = 2.3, 6.95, 6.69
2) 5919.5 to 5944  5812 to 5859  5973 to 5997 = -0.8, 7.03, 6.51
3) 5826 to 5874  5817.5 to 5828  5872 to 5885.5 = 0.3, 7.33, 6.63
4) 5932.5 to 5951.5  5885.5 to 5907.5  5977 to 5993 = -1.6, 6.45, 6.39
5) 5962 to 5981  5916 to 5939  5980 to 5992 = -0.7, 6.77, 6.33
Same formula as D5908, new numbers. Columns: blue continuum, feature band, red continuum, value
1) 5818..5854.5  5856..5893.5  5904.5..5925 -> 1.0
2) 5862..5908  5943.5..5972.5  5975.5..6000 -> -0.9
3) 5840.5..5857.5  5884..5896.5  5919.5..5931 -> 1.2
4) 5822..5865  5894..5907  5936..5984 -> 0.4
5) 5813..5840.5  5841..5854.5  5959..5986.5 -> 0.1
